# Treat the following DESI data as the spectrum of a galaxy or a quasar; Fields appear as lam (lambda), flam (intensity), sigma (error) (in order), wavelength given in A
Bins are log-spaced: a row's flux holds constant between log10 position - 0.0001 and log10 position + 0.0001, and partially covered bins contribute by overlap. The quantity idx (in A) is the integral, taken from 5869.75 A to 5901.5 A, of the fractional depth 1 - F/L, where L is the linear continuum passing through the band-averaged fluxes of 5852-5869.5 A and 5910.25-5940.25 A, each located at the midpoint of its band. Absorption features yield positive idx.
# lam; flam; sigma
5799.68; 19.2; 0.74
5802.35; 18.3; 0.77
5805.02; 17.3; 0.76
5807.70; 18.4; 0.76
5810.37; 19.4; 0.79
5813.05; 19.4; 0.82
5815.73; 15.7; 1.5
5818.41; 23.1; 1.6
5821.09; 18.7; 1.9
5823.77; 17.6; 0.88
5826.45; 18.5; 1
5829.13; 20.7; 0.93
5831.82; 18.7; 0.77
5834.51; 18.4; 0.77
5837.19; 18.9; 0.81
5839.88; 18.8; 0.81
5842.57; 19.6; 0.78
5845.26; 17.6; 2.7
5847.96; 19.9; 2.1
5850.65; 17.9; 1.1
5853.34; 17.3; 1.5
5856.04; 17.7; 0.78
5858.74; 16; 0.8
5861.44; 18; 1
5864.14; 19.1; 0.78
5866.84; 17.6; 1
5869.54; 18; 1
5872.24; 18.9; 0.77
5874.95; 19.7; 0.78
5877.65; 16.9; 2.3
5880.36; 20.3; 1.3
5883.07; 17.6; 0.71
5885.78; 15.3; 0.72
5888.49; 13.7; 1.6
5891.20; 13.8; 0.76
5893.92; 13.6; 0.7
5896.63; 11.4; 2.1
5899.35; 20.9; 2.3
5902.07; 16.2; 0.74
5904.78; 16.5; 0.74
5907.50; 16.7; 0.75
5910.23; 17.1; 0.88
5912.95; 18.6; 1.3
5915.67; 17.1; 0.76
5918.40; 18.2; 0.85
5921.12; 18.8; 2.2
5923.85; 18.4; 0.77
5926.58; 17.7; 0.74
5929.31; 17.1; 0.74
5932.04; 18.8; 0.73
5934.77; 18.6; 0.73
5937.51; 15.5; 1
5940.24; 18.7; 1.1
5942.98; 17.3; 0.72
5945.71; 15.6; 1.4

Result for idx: 2.04 A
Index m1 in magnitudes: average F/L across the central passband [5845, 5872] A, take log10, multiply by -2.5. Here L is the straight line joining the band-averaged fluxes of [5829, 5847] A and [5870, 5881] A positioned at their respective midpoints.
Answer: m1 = 0.050 mag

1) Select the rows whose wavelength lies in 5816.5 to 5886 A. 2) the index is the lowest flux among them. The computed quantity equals 15.3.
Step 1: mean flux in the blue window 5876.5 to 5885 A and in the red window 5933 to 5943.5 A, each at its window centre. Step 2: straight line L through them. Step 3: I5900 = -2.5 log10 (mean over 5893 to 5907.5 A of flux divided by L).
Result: 0.13 mag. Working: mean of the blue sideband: 18.1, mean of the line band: 15.9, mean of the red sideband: 17.6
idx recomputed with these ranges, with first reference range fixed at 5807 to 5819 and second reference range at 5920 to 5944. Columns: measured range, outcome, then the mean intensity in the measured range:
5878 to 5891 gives 1.31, 16.5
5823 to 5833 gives -0.05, 19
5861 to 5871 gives 0.16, 18.2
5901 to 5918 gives 0.91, 17.1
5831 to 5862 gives 0.75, 18.2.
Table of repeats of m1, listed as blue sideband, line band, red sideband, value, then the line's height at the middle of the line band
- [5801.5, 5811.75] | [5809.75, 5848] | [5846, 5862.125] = -0.05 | 18.1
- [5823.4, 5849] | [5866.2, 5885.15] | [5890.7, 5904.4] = -0.11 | 16.6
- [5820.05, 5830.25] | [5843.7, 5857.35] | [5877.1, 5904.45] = -0.02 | 17.7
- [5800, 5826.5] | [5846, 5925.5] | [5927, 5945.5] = 0.04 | 18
